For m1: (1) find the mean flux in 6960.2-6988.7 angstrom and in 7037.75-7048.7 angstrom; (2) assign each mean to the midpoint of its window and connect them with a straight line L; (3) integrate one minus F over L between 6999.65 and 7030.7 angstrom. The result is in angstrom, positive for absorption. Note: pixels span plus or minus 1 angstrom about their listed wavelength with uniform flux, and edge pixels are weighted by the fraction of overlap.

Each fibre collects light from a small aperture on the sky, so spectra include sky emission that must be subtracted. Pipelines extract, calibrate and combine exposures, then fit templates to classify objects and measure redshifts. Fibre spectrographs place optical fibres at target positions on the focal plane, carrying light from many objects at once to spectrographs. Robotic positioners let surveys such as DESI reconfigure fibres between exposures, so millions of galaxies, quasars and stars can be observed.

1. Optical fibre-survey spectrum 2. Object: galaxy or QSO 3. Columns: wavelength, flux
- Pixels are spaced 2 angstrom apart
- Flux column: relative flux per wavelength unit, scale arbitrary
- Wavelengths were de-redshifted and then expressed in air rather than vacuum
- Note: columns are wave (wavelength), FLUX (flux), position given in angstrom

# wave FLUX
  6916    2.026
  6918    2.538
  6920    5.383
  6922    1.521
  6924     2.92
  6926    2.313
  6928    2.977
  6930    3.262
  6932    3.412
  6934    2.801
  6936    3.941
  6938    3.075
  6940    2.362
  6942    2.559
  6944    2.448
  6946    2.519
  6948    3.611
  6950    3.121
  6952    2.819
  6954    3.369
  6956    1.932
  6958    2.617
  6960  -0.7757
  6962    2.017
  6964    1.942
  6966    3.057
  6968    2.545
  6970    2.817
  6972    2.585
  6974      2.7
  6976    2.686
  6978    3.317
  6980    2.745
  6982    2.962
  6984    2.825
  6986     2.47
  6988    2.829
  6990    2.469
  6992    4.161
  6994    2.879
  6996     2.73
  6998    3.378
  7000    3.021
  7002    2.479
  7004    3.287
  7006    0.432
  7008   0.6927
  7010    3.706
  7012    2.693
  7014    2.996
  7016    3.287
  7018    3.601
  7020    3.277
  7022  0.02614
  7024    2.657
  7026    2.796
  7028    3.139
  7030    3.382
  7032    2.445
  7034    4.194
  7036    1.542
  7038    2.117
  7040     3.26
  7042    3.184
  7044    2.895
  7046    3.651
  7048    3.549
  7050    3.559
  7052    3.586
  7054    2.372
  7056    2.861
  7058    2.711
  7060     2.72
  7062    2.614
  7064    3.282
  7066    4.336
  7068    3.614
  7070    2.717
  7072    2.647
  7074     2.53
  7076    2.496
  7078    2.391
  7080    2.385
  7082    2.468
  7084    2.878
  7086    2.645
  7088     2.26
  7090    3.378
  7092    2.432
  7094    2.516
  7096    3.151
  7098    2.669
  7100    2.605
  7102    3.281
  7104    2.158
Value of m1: 3.8 angstrom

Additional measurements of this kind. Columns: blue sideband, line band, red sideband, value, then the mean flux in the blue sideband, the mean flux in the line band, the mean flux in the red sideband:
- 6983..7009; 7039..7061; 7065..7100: -3.3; 2.59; 3.12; 2.79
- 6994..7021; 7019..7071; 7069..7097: -4.9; 2.74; 2.94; 2.64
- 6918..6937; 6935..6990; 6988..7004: 8.0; 3.14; 2.63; 3.02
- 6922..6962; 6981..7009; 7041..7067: 2.7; 2.65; 2.62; 3.18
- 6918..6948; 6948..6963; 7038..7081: 3.6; 2.97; 2.25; 3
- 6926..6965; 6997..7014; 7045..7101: 1.6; 2.62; 2.49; 2.89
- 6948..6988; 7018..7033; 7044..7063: 1.5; 2.55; 2.6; 3.06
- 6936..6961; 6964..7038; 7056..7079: -0.8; 2.53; 2.73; 2.91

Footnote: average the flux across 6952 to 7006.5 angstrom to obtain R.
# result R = 2.6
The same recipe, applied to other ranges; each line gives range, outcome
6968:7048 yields 2.78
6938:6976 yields 2.48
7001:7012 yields 2.17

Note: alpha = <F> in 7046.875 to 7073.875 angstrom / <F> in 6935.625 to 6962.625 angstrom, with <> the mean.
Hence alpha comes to 1.23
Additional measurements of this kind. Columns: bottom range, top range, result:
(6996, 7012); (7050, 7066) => 1.22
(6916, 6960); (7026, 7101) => 1.03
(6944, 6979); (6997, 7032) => 1.04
